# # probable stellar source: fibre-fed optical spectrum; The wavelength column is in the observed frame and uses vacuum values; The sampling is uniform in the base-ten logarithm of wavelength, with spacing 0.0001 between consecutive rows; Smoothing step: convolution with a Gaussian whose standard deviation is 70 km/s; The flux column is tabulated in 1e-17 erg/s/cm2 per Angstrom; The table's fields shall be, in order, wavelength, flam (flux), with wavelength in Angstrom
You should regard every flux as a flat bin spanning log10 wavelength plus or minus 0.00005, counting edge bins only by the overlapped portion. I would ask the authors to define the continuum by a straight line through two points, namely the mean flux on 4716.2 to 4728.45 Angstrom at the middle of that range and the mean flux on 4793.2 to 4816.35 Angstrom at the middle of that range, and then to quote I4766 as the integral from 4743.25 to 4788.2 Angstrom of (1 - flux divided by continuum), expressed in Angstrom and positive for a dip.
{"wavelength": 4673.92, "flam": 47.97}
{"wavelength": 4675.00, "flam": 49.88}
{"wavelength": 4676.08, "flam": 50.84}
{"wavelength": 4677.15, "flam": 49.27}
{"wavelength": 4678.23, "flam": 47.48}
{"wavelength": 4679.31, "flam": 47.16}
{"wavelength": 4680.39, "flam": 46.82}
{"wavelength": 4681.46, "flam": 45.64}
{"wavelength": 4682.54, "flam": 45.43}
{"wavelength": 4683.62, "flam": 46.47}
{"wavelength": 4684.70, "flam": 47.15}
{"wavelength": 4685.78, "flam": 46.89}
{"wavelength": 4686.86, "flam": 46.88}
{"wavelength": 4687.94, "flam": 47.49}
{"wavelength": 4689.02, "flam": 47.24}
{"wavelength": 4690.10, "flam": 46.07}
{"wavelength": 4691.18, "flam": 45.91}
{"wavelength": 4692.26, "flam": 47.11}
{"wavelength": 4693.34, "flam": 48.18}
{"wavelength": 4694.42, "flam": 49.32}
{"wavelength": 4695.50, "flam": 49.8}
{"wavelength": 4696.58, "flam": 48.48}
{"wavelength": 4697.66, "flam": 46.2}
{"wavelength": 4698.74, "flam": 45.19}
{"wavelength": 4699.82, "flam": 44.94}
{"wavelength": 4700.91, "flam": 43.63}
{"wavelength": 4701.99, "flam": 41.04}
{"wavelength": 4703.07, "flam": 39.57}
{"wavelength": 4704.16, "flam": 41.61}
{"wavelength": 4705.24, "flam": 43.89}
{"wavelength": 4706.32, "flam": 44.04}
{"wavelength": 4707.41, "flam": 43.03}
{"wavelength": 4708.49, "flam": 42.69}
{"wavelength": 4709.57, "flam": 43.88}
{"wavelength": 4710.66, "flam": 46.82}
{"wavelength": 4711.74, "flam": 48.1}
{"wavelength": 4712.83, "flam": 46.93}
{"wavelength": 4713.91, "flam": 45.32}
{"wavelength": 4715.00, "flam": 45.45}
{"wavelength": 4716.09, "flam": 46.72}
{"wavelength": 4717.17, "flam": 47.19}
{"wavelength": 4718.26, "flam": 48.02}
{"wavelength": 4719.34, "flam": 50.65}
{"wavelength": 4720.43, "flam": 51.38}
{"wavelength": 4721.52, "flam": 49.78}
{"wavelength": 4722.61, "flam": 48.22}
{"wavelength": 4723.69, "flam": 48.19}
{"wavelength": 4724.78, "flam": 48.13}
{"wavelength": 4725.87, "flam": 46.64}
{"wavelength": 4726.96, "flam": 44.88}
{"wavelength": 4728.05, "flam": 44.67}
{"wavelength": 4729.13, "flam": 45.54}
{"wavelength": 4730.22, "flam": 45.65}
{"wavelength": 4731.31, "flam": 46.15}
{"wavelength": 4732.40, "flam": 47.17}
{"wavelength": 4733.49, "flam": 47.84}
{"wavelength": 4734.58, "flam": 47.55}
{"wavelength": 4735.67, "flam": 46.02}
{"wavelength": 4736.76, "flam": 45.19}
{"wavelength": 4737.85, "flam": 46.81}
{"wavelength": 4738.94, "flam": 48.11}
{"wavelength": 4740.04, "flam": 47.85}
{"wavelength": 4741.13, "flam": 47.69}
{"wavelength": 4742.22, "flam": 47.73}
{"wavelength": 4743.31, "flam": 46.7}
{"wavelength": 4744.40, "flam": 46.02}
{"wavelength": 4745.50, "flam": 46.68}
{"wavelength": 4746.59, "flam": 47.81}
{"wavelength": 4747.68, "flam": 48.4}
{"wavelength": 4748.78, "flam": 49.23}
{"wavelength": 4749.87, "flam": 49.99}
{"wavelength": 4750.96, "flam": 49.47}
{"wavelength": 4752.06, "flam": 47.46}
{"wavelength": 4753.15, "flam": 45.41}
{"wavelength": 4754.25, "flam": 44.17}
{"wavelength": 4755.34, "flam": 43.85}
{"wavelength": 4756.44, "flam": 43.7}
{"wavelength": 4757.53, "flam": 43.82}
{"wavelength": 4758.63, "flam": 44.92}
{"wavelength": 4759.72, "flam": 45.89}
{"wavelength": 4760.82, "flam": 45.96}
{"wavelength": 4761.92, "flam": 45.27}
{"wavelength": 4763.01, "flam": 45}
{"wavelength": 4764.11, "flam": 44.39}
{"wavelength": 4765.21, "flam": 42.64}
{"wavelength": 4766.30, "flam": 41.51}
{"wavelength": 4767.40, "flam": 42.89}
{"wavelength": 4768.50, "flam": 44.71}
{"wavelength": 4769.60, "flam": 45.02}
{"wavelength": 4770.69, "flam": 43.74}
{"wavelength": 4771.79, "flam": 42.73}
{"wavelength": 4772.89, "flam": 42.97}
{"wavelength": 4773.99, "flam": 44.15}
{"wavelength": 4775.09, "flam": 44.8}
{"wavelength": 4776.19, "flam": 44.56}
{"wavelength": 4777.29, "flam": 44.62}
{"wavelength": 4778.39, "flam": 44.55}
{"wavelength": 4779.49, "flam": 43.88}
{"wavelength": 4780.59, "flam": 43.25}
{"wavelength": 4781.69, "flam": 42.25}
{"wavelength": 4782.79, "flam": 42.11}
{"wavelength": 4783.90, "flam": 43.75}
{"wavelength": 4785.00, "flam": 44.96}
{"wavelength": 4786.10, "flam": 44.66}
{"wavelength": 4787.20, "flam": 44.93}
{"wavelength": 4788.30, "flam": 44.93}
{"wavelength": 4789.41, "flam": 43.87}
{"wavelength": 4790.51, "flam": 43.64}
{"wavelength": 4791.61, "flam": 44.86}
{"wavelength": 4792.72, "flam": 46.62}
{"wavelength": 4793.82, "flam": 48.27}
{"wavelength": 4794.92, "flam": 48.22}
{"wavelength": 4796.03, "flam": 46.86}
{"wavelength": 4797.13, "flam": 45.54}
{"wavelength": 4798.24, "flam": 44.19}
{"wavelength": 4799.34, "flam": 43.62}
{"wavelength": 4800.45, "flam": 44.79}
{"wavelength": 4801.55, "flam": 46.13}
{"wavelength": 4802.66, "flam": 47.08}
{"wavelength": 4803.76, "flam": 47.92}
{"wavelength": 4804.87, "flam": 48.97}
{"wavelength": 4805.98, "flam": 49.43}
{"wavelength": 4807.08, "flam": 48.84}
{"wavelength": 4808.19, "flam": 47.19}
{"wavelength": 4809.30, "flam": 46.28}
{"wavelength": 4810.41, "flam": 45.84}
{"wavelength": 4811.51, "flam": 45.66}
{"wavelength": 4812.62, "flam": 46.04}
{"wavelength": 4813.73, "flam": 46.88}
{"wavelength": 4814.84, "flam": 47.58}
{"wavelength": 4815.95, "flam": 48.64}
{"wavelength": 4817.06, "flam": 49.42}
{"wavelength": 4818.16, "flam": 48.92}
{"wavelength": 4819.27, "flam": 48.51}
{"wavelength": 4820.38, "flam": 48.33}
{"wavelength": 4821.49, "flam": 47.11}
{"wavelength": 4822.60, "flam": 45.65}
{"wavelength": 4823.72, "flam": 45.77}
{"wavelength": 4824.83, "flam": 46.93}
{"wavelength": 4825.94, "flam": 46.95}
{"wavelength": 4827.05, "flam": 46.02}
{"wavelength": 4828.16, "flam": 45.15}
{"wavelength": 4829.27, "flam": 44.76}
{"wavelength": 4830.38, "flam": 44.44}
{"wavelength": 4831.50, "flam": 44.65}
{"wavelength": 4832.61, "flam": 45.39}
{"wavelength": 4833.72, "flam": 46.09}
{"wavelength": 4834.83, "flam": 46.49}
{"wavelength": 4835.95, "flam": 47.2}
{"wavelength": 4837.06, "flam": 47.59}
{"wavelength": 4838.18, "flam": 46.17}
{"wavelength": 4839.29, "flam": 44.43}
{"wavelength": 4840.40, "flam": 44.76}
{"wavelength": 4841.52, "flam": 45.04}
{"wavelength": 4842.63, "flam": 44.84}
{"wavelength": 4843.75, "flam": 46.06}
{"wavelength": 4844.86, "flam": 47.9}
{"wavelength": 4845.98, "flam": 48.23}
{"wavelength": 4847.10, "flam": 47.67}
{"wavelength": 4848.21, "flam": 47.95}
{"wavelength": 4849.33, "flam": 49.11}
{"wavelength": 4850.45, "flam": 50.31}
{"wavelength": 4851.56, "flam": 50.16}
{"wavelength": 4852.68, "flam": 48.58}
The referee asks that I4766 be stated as 2.3 Angstrom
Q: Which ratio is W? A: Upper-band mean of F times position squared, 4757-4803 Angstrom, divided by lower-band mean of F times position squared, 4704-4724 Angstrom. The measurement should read 1.0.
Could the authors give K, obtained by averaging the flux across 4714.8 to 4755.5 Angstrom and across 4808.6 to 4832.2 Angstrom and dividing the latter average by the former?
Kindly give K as 1.0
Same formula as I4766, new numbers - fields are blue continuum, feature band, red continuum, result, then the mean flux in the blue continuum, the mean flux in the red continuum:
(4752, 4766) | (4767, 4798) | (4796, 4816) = 0.8 Angstrom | 44.7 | 46.7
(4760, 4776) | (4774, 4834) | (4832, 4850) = -0.8 Angstrom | 44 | 46.6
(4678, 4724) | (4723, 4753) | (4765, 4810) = -0.9 Angstrom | 46.3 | 45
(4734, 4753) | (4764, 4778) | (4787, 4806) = 0.9 Angstrom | 47.5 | 46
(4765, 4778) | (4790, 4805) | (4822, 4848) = -0.5 Angstrom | 43.8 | 46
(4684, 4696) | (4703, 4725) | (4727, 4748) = 0.4 Angstrom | 47.4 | 46.8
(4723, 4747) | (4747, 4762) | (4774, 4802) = -0.1 Angstrom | 46.8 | 44.8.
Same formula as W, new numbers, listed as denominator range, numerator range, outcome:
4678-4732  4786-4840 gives 1.05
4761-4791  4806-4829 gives 1.09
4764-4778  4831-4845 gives 1.08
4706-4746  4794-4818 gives 1.04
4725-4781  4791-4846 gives 1.05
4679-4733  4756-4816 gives 1.01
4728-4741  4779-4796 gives 0.98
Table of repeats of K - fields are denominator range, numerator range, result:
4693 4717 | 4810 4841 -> 1.03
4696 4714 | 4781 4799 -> 1.01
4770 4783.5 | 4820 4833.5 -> 1.05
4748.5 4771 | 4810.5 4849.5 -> 1.03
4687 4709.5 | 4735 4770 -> 1.01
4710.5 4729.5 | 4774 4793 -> 0.93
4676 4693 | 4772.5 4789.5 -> 0.94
